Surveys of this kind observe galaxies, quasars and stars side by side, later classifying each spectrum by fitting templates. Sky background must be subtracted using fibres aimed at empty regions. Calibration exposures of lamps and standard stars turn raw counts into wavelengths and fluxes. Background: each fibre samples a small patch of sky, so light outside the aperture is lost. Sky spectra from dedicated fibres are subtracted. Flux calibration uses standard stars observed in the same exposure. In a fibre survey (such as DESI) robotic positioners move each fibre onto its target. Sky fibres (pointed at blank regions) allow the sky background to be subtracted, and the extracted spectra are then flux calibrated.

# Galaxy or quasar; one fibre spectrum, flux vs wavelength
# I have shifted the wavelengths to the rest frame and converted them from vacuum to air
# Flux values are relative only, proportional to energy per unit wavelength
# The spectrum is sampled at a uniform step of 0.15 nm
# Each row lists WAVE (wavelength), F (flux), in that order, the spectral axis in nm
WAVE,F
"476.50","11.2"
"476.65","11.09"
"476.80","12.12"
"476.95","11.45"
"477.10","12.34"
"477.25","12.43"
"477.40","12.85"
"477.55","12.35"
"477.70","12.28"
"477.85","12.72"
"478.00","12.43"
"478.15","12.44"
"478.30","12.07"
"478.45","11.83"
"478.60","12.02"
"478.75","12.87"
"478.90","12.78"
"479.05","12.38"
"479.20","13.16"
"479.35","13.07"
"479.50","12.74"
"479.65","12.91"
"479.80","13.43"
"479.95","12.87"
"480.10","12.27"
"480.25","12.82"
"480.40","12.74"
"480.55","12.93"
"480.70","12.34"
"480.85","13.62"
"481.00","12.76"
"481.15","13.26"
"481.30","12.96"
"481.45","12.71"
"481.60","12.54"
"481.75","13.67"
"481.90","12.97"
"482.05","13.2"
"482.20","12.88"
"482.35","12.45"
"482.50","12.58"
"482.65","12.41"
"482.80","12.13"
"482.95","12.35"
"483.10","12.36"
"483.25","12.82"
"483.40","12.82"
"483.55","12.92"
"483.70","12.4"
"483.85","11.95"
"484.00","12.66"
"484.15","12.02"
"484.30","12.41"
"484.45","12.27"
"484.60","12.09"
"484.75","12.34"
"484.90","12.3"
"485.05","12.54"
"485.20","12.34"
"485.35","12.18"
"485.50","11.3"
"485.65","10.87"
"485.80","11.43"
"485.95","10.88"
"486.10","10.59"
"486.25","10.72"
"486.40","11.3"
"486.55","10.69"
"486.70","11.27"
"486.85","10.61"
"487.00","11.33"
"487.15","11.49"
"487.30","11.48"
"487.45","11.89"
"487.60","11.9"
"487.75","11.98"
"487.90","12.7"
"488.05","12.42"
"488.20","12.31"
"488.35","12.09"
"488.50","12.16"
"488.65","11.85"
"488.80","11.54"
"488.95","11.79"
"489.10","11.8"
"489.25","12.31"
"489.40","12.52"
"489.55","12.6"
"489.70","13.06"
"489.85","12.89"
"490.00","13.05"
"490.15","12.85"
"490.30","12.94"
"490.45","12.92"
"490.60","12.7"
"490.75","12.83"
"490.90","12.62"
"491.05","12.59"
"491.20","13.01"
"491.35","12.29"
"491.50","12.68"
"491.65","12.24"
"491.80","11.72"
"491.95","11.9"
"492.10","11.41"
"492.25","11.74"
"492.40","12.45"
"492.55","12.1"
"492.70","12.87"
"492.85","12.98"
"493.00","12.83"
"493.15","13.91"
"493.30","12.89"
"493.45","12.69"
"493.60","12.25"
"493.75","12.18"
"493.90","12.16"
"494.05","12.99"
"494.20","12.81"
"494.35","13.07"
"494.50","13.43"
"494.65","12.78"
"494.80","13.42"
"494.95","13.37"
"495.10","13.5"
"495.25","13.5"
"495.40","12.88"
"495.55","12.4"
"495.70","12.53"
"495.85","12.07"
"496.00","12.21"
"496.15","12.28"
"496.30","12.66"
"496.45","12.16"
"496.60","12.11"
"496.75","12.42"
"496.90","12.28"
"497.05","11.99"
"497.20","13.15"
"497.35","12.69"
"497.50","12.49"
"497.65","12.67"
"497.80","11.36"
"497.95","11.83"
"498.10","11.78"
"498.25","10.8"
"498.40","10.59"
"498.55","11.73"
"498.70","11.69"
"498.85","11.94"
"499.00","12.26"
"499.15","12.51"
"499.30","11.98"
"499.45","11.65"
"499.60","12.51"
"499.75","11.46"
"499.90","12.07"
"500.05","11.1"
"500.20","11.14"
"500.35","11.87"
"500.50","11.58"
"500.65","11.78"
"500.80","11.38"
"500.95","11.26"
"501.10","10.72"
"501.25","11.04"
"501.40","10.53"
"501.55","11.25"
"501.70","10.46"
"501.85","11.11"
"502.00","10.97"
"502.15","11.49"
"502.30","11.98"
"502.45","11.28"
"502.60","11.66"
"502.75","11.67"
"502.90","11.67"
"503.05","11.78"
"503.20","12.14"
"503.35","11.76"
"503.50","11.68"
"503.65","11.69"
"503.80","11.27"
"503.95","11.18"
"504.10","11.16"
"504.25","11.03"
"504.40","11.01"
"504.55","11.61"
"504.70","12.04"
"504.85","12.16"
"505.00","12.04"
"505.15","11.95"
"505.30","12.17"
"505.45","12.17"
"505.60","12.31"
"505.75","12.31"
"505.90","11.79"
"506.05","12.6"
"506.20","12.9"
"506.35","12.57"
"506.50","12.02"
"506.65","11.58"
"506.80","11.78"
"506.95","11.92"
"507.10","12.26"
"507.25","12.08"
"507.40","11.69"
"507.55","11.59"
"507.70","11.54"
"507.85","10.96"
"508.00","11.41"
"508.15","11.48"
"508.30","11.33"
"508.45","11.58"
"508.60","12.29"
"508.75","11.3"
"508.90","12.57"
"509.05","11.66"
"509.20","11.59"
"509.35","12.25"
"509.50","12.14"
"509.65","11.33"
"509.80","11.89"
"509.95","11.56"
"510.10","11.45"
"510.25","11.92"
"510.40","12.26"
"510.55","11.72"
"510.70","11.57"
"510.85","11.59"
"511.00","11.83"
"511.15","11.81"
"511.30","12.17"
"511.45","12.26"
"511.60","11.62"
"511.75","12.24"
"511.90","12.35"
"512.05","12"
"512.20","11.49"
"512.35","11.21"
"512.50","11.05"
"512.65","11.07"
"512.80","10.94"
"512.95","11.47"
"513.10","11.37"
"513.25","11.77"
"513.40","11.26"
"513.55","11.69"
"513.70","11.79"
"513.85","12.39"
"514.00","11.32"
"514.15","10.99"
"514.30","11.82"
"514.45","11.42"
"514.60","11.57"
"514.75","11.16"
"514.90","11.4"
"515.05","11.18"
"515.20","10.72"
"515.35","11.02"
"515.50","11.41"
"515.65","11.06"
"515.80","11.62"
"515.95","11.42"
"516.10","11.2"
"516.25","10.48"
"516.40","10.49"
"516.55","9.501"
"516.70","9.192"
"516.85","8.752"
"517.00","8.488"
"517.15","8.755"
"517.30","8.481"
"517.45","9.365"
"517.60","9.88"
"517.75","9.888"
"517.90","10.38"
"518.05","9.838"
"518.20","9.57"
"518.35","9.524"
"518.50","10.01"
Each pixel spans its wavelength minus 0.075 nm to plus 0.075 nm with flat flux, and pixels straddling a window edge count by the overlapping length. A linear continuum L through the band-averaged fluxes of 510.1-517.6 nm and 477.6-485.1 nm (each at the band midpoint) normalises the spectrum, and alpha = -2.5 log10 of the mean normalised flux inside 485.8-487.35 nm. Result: 0.12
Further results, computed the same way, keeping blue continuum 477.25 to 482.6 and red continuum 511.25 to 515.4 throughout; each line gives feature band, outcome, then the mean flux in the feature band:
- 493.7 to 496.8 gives -0.047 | 12.7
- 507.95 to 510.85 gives -0.008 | 11.8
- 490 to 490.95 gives -0.042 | 12.8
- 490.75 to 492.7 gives 0.003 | 12.3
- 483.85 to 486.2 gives 0.060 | 11.9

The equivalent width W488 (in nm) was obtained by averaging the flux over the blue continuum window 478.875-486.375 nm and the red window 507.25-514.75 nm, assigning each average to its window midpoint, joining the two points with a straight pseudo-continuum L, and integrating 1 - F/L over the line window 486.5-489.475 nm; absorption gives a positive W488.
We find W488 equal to 0.12 nm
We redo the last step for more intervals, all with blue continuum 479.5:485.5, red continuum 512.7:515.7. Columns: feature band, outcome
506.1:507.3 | -0.048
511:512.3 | -0.054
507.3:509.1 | 0.000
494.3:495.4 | -0.102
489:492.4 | -0.047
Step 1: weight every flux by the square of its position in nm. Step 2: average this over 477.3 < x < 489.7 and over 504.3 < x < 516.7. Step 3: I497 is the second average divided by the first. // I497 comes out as 1.06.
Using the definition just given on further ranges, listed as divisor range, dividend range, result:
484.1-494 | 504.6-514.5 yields 1.05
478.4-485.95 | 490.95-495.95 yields 1.06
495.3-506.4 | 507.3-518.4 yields 0.99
